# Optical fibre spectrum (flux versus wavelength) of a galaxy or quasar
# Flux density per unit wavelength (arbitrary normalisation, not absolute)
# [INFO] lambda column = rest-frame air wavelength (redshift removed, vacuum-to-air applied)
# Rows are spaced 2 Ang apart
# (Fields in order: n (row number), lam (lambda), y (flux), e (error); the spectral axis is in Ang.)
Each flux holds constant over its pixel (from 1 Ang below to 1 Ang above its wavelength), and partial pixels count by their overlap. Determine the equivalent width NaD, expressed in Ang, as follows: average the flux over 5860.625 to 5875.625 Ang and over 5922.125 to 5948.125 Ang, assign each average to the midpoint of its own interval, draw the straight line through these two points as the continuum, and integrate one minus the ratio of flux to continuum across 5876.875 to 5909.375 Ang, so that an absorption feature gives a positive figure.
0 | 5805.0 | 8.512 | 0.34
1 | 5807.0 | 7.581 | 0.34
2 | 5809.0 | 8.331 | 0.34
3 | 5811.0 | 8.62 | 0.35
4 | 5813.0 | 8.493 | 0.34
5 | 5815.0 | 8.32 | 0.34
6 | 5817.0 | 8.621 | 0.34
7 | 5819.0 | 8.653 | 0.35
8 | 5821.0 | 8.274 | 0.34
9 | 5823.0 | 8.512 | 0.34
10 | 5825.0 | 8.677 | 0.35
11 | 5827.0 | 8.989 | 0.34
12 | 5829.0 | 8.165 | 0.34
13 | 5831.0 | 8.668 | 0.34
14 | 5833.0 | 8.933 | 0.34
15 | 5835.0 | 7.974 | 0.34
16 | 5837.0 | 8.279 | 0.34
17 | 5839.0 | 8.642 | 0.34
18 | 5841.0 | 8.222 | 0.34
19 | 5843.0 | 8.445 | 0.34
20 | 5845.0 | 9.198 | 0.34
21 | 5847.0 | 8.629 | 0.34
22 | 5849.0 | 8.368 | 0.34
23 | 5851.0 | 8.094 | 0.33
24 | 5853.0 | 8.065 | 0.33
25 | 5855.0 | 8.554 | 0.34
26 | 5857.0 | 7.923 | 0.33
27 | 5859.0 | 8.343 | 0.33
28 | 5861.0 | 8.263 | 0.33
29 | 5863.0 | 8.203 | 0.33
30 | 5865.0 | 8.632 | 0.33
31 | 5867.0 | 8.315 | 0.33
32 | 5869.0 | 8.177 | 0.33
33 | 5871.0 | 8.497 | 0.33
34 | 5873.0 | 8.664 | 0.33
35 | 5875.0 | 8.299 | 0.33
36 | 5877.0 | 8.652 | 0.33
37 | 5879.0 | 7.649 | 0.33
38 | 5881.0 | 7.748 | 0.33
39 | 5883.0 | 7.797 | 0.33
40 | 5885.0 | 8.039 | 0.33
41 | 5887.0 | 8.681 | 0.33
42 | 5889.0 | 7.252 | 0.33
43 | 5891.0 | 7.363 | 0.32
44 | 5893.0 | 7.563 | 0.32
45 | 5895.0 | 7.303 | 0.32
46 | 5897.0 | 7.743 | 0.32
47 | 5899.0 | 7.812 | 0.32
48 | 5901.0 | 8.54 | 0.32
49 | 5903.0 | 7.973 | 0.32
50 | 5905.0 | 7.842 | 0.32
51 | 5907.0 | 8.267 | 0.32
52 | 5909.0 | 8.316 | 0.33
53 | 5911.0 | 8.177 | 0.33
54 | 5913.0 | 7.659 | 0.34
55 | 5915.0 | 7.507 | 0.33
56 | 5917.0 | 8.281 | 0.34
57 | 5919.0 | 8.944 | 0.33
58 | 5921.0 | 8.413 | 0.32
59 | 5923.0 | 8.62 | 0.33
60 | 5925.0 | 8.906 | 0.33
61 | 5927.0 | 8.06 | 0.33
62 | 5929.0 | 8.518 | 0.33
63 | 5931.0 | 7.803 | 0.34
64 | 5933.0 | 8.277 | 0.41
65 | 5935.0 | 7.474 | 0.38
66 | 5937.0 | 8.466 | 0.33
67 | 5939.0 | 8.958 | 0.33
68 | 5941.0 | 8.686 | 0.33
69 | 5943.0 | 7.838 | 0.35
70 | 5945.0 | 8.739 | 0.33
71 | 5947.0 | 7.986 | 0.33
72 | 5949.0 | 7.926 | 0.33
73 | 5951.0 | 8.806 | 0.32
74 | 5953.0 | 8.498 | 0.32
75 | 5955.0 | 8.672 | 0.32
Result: 1.9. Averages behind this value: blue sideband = 8.39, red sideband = 8.33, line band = 7.89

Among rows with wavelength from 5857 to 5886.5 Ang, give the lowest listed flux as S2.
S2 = 7.649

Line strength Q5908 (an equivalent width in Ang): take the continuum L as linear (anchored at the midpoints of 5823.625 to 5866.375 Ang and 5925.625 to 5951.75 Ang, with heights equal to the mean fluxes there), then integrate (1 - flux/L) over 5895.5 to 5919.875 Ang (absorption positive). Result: 0.8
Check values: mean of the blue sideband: 8.44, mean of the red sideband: 8.28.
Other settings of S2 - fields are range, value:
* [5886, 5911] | 7.252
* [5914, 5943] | 7.474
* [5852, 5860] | 7.923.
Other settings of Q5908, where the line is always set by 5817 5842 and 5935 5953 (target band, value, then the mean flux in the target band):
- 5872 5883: 0.37 Ang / 8.17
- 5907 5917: 0.51 Ang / 7.99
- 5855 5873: 0.29 Ang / 8.33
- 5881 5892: 0.81 Ang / 7.82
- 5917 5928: -0.21 Ang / 8.56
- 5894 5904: 0.66 Ang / 7.87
